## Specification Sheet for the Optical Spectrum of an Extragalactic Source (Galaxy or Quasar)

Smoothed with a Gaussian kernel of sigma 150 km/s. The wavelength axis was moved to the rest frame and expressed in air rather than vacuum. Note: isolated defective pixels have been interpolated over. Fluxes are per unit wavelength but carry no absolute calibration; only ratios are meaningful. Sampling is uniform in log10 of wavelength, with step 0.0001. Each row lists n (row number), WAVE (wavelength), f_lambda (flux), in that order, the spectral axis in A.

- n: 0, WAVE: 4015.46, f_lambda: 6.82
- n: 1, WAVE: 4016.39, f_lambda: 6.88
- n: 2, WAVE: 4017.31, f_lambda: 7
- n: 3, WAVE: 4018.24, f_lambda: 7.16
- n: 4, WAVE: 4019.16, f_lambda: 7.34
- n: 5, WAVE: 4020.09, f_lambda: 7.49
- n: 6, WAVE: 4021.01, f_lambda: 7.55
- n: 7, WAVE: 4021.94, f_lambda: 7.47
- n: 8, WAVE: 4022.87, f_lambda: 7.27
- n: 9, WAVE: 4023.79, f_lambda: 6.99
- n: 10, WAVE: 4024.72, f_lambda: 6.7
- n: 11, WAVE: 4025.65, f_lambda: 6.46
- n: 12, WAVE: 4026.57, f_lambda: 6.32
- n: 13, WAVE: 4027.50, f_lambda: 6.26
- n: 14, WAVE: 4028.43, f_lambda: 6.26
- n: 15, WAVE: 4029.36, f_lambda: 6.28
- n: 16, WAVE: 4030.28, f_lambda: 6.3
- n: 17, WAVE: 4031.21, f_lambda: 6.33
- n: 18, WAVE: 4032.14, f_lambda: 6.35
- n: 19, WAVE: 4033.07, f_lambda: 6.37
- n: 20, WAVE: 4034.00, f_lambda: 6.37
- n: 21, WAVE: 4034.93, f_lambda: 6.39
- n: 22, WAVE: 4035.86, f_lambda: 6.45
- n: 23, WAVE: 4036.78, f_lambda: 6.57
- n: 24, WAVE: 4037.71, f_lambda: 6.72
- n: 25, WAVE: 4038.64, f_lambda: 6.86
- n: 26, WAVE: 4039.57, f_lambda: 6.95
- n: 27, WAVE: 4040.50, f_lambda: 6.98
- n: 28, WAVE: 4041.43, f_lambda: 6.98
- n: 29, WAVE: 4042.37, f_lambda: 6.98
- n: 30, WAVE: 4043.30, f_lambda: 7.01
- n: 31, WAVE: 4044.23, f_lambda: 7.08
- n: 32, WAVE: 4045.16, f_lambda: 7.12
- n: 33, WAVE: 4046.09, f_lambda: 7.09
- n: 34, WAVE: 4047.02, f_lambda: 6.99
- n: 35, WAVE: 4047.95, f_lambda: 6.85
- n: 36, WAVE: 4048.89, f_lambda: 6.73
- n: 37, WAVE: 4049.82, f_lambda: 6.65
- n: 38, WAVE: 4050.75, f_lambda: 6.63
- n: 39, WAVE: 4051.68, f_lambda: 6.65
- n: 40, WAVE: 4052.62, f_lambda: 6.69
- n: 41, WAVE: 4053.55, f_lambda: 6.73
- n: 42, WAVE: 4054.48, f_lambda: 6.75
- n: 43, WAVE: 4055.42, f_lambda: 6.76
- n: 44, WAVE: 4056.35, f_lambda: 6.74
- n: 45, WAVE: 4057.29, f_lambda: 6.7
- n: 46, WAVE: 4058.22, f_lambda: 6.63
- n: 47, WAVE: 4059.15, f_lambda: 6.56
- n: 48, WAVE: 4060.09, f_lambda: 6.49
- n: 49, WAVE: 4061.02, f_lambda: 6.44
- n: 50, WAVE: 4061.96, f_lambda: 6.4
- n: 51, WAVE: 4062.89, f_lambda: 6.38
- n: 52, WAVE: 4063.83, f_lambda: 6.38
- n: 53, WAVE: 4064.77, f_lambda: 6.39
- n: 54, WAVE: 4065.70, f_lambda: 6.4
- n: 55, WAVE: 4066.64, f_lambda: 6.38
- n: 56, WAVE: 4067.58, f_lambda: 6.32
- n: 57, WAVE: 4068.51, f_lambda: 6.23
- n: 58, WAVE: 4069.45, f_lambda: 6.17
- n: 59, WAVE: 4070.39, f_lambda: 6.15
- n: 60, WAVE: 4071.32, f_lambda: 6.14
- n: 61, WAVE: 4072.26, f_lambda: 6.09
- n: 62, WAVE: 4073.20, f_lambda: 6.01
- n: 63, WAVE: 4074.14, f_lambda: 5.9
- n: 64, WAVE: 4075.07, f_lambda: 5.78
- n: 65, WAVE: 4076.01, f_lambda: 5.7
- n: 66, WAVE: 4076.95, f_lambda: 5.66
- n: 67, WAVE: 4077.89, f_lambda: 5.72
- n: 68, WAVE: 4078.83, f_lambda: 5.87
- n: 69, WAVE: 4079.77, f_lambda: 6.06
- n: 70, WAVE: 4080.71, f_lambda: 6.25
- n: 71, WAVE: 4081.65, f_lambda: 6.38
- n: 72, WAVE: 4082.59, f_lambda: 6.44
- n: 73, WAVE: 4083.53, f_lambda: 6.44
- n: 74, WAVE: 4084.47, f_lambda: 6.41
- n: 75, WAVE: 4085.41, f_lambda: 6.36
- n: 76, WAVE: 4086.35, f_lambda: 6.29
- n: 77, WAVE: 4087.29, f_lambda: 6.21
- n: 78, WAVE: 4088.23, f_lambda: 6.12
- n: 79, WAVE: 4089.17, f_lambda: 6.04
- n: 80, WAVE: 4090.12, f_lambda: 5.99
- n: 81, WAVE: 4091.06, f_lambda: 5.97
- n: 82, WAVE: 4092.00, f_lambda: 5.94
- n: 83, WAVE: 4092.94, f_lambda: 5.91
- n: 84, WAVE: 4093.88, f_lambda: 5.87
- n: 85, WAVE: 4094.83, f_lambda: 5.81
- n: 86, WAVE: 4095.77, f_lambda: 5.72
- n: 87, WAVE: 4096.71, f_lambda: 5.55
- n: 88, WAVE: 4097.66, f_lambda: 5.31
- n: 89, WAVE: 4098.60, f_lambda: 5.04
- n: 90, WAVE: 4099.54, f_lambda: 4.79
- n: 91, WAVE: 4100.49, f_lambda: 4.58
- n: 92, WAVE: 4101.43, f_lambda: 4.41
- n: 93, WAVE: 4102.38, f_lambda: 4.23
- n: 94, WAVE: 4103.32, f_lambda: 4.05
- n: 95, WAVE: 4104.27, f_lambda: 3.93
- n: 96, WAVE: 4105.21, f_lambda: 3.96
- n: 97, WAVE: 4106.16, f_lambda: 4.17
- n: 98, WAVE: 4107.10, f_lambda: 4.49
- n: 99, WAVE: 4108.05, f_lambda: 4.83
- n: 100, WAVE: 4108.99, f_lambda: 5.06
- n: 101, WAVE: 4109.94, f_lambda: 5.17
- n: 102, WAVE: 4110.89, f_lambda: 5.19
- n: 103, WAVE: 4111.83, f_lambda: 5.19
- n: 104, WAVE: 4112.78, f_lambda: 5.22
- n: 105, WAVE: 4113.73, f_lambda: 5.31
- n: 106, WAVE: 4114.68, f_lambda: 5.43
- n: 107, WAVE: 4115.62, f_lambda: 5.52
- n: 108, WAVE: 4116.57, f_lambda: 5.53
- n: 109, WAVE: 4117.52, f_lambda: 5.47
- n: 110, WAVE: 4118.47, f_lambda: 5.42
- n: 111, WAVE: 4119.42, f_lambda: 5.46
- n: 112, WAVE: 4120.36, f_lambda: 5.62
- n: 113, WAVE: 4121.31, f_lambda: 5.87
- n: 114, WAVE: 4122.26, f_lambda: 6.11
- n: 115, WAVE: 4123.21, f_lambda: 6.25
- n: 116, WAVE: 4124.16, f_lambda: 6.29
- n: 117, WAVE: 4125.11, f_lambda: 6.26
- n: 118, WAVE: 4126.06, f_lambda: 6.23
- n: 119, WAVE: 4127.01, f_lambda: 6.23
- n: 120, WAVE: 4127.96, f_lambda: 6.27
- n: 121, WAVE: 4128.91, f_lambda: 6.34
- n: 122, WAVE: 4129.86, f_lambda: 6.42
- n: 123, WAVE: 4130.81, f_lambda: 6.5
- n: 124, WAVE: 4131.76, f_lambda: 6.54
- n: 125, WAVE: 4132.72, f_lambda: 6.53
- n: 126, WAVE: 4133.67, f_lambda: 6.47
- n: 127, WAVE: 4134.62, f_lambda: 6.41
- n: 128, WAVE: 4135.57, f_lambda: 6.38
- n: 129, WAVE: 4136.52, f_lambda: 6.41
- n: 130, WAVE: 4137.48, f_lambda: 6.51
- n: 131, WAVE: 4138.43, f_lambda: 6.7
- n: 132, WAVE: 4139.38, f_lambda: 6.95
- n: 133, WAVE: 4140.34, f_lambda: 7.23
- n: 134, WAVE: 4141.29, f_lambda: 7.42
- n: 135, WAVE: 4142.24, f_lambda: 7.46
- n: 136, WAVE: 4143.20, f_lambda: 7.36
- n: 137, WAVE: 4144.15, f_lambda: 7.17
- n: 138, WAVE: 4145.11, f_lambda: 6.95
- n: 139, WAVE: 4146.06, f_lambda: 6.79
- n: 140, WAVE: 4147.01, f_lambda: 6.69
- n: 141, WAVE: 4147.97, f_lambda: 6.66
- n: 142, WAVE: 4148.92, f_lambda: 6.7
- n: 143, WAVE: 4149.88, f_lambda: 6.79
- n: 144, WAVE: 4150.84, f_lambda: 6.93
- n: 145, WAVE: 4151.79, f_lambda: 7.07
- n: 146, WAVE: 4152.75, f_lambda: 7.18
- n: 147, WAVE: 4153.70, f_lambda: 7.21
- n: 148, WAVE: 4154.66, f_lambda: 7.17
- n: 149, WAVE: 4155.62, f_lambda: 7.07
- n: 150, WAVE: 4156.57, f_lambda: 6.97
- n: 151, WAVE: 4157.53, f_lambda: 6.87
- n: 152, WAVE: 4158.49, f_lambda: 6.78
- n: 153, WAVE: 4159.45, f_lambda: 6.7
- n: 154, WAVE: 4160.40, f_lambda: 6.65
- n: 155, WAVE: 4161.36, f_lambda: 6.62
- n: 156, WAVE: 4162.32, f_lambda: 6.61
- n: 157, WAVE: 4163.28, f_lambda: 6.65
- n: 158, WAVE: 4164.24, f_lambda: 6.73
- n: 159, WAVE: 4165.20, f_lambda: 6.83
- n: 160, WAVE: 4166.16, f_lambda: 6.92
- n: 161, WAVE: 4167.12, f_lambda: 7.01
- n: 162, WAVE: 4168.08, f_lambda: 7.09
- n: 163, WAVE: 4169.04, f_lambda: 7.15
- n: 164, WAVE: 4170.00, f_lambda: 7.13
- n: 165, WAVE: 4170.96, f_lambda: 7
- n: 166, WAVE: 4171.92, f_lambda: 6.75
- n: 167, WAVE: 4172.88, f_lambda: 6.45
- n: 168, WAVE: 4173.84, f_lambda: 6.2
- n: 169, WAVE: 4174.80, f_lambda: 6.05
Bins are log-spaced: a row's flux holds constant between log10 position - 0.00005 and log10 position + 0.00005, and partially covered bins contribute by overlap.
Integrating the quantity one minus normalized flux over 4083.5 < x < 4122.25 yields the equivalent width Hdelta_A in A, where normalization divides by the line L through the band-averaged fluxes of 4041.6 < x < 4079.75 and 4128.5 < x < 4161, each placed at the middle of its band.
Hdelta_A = 7.5 A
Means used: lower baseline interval 6.46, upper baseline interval 6.82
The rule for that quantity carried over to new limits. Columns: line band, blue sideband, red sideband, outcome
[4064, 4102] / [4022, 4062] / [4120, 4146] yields 4.06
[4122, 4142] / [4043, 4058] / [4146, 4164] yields 0.96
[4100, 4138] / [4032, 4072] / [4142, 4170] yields 7.01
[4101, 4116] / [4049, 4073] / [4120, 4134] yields 3.71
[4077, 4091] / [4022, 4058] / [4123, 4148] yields 1.08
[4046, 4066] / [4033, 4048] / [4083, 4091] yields -0.02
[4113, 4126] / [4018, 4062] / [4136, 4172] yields 2.13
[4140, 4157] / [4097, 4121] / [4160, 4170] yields -2.09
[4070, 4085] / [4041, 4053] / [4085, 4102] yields 0.01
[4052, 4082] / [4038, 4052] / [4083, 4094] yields 1.07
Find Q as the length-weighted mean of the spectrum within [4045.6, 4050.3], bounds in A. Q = 6.87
